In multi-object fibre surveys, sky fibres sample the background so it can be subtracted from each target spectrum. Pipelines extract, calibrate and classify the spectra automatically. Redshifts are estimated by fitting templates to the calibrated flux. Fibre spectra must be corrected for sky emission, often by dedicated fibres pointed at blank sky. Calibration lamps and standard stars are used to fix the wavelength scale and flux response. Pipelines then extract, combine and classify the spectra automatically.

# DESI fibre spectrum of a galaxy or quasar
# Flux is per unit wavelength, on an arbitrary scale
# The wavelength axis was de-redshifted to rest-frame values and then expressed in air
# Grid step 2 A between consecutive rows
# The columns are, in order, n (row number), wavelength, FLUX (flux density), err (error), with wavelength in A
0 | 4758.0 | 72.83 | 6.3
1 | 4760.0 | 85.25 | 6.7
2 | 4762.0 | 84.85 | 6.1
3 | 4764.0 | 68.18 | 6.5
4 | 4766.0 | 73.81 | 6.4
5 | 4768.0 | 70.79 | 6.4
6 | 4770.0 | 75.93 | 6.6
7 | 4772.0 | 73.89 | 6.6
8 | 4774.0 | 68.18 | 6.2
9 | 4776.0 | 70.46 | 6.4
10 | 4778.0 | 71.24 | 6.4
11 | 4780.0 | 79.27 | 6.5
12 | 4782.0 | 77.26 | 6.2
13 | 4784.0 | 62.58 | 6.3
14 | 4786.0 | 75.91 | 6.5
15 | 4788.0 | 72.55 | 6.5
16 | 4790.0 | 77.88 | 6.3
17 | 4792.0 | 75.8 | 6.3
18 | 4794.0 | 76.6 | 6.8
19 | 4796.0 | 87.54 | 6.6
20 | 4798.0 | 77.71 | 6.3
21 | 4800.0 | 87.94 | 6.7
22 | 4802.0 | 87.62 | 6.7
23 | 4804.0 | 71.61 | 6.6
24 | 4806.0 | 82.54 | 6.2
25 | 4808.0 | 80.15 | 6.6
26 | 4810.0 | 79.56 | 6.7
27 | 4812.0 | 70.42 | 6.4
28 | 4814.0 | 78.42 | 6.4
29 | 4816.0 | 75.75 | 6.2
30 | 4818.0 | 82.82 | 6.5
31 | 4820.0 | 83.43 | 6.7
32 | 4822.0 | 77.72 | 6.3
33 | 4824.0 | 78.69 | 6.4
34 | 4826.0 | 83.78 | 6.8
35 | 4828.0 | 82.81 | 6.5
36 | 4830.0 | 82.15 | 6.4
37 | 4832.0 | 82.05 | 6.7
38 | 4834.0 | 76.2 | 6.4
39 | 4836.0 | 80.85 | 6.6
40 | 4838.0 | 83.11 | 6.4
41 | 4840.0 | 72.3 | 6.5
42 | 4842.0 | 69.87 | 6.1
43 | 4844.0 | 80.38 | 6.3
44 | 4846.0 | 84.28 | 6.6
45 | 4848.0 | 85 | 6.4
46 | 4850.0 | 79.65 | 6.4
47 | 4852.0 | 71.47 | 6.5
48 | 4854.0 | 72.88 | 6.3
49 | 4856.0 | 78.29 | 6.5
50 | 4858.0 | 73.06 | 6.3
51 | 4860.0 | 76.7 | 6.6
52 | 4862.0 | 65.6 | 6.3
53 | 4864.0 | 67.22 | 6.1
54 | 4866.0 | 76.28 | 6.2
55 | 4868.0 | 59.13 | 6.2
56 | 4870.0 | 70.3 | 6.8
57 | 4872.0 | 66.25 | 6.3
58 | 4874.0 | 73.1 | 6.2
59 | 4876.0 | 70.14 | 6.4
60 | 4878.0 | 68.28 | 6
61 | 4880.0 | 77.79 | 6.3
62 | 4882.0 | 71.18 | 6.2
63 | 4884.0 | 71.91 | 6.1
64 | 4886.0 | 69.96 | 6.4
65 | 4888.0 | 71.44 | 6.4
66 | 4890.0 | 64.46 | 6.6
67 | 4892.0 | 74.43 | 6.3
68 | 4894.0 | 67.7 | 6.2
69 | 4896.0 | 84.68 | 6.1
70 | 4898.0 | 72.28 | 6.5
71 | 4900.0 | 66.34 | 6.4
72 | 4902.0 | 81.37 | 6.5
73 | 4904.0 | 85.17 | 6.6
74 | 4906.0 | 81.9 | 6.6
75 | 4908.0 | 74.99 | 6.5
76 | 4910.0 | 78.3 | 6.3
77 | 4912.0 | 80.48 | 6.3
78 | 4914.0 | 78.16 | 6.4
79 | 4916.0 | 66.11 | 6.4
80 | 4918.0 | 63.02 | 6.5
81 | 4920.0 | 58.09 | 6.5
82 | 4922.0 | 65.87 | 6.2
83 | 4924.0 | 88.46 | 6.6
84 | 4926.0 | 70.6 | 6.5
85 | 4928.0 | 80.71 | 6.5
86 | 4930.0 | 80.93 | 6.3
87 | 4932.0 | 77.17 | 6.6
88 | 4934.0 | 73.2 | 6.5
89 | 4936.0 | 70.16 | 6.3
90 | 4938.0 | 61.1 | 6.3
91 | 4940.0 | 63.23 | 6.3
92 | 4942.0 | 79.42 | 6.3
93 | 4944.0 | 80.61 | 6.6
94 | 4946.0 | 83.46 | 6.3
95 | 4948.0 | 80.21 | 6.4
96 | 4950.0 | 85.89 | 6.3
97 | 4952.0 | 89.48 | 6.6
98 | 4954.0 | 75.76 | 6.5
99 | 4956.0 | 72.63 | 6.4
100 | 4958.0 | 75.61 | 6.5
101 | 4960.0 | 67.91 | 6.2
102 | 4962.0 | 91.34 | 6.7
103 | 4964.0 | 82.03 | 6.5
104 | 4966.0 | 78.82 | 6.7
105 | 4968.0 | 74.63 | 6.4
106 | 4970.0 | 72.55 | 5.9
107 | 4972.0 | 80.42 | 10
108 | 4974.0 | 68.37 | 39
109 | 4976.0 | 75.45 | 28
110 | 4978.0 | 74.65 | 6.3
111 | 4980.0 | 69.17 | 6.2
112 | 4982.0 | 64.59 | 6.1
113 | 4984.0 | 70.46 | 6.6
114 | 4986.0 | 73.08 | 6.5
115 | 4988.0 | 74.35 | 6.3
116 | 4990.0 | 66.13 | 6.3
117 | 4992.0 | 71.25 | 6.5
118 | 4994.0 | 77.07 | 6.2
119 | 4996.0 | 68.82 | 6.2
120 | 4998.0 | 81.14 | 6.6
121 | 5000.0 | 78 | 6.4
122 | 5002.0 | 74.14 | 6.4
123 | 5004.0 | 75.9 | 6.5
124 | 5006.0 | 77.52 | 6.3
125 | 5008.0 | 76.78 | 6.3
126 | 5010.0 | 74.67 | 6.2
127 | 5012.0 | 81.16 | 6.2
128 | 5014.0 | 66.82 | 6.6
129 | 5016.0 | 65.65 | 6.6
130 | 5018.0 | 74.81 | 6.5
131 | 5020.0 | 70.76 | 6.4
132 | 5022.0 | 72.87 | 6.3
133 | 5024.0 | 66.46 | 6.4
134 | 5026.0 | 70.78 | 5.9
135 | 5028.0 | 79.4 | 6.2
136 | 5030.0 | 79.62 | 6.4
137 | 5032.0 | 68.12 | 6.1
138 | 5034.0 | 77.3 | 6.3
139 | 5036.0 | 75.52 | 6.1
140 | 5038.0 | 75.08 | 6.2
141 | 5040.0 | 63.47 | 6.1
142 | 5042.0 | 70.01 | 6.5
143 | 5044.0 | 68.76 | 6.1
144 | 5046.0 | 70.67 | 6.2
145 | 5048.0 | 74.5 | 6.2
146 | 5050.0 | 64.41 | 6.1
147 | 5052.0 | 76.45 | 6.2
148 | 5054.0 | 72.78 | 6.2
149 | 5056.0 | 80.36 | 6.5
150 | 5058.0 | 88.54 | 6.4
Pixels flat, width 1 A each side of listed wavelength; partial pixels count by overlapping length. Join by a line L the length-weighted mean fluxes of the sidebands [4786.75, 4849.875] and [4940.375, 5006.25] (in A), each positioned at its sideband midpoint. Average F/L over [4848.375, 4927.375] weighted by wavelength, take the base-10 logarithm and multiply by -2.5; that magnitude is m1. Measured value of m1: 0.07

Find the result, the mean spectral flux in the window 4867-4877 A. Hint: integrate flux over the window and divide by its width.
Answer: 67.8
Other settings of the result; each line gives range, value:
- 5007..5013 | 77.5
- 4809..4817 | 76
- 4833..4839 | 80.1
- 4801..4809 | 80.5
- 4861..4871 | 67.7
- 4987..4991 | 70.2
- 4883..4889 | 71.1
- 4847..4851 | 82.3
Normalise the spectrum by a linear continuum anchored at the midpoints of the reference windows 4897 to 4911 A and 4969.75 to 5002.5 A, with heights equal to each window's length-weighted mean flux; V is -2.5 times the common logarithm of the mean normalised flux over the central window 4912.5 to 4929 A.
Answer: 0.068 mag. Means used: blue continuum 77.2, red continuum 72.9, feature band 71.7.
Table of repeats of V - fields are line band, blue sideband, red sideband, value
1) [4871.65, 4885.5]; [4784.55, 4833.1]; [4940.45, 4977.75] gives 0.11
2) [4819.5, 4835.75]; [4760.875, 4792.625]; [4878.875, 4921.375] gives -0.10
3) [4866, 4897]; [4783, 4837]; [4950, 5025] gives 0.09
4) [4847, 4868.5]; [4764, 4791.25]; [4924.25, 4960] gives 0.02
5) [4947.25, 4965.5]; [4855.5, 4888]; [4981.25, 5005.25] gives -0.11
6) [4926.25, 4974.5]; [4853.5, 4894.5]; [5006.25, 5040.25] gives -0.07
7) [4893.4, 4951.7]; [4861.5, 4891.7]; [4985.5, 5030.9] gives -0.06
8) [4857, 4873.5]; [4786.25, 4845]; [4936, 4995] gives 0.12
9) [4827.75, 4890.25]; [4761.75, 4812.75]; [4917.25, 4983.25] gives 0.02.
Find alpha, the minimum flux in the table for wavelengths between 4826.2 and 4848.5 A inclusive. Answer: 69.87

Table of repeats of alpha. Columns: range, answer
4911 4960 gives 58.09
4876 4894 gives 64.46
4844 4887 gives 59.13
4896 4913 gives 66.34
